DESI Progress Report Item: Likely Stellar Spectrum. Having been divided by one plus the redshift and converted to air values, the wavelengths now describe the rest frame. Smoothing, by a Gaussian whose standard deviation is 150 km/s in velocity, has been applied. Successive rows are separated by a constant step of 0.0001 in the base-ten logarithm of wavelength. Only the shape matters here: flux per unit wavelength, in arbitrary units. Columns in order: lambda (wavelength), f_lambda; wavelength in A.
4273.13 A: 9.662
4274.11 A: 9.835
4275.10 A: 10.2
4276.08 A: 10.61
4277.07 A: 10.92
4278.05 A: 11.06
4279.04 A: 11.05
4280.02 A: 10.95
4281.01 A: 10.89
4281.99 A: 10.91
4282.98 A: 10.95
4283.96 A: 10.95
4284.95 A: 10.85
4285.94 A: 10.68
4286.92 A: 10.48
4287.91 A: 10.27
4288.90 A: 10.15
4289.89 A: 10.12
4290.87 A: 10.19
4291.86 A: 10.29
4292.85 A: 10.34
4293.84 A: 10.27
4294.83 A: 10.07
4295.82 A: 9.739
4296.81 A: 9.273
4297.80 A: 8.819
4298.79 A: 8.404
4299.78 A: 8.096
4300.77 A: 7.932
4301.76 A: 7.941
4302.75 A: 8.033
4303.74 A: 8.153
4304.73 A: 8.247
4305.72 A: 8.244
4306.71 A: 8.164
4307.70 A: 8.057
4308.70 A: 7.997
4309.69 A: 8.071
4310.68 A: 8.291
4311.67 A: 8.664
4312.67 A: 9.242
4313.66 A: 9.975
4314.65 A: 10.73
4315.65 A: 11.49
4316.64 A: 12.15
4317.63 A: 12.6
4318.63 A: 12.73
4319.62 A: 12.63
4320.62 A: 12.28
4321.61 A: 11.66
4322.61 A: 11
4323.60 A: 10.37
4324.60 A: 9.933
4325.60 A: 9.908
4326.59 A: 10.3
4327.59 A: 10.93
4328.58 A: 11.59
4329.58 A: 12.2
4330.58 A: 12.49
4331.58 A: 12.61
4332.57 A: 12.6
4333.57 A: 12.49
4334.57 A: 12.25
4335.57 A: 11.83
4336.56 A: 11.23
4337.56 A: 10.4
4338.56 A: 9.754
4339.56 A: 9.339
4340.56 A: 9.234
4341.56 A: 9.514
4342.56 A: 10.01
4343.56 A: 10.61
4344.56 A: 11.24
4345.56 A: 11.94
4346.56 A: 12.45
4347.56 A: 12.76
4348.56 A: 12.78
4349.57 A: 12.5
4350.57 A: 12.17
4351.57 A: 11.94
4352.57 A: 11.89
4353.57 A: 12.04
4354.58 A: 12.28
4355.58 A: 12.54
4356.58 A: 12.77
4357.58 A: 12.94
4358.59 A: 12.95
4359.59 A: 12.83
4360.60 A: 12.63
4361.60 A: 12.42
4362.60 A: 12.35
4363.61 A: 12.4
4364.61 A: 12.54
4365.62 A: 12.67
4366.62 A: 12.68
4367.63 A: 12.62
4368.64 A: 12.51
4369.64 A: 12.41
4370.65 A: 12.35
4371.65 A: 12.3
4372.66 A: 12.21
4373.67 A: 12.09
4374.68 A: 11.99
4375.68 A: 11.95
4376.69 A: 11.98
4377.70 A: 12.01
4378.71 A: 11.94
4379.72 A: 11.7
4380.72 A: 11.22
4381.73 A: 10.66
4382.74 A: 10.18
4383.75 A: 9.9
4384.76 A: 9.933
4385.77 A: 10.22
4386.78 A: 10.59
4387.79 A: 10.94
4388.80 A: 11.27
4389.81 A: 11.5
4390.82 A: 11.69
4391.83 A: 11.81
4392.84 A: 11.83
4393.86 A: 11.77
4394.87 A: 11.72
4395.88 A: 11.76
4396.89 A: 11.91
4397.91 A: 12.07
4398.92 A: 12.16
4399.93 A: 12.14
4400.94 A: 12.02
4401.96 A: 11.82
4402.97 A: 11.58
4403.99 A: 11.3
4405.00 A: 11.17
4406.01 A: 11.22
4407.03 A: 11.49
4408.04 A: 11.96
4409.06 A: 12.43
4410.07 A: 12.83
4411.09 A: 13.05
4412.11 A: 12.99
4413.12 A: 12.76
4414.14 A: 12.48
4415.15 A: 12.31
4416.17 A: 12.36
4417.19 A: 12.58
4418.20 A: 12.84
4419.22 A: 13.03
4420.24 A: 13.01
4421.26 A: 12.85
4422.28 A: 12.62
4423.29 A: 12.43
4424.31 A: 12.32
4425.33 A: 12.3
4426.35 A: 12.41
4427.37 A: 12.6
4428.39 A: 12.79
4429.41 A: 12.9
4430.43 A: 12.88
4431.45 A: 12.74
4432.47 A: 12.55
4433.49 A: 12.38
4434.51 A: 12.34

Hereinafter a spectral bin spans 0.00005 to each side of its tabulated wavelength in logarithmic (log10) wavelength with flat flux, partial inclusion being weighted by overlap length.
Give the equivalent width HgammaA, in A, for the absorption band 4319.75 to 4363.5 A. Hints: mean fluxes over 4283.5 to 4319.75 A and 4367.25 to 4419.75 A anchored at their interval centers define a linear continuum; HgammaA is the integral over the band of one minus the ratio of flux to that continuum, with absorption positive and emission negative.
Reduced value -4.3 A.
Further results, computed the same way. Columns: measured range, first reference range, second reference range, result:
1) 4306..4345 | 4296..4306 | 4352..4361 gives -1.9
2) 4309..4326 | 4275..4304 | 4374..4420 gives -0.4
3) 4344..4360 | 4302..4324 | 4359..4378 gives -1.0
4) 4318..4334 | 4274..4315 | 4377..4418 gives -2.1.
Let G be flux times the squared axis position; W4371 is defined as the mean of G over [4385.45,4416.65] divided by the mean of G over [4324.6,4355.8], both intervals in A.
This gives 1.07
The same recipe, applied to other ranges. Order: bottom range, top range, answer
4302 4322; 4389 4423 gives 1.29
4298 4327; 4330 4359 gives 1.23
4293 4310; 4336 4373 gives 1.42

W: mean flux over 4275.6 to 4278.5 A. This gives 10.9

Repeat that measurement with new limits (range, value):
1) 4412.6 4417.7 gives 12.5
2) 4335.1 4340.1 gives 10.5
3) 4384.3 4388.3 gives 10.4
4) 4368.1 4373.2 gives 12.4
